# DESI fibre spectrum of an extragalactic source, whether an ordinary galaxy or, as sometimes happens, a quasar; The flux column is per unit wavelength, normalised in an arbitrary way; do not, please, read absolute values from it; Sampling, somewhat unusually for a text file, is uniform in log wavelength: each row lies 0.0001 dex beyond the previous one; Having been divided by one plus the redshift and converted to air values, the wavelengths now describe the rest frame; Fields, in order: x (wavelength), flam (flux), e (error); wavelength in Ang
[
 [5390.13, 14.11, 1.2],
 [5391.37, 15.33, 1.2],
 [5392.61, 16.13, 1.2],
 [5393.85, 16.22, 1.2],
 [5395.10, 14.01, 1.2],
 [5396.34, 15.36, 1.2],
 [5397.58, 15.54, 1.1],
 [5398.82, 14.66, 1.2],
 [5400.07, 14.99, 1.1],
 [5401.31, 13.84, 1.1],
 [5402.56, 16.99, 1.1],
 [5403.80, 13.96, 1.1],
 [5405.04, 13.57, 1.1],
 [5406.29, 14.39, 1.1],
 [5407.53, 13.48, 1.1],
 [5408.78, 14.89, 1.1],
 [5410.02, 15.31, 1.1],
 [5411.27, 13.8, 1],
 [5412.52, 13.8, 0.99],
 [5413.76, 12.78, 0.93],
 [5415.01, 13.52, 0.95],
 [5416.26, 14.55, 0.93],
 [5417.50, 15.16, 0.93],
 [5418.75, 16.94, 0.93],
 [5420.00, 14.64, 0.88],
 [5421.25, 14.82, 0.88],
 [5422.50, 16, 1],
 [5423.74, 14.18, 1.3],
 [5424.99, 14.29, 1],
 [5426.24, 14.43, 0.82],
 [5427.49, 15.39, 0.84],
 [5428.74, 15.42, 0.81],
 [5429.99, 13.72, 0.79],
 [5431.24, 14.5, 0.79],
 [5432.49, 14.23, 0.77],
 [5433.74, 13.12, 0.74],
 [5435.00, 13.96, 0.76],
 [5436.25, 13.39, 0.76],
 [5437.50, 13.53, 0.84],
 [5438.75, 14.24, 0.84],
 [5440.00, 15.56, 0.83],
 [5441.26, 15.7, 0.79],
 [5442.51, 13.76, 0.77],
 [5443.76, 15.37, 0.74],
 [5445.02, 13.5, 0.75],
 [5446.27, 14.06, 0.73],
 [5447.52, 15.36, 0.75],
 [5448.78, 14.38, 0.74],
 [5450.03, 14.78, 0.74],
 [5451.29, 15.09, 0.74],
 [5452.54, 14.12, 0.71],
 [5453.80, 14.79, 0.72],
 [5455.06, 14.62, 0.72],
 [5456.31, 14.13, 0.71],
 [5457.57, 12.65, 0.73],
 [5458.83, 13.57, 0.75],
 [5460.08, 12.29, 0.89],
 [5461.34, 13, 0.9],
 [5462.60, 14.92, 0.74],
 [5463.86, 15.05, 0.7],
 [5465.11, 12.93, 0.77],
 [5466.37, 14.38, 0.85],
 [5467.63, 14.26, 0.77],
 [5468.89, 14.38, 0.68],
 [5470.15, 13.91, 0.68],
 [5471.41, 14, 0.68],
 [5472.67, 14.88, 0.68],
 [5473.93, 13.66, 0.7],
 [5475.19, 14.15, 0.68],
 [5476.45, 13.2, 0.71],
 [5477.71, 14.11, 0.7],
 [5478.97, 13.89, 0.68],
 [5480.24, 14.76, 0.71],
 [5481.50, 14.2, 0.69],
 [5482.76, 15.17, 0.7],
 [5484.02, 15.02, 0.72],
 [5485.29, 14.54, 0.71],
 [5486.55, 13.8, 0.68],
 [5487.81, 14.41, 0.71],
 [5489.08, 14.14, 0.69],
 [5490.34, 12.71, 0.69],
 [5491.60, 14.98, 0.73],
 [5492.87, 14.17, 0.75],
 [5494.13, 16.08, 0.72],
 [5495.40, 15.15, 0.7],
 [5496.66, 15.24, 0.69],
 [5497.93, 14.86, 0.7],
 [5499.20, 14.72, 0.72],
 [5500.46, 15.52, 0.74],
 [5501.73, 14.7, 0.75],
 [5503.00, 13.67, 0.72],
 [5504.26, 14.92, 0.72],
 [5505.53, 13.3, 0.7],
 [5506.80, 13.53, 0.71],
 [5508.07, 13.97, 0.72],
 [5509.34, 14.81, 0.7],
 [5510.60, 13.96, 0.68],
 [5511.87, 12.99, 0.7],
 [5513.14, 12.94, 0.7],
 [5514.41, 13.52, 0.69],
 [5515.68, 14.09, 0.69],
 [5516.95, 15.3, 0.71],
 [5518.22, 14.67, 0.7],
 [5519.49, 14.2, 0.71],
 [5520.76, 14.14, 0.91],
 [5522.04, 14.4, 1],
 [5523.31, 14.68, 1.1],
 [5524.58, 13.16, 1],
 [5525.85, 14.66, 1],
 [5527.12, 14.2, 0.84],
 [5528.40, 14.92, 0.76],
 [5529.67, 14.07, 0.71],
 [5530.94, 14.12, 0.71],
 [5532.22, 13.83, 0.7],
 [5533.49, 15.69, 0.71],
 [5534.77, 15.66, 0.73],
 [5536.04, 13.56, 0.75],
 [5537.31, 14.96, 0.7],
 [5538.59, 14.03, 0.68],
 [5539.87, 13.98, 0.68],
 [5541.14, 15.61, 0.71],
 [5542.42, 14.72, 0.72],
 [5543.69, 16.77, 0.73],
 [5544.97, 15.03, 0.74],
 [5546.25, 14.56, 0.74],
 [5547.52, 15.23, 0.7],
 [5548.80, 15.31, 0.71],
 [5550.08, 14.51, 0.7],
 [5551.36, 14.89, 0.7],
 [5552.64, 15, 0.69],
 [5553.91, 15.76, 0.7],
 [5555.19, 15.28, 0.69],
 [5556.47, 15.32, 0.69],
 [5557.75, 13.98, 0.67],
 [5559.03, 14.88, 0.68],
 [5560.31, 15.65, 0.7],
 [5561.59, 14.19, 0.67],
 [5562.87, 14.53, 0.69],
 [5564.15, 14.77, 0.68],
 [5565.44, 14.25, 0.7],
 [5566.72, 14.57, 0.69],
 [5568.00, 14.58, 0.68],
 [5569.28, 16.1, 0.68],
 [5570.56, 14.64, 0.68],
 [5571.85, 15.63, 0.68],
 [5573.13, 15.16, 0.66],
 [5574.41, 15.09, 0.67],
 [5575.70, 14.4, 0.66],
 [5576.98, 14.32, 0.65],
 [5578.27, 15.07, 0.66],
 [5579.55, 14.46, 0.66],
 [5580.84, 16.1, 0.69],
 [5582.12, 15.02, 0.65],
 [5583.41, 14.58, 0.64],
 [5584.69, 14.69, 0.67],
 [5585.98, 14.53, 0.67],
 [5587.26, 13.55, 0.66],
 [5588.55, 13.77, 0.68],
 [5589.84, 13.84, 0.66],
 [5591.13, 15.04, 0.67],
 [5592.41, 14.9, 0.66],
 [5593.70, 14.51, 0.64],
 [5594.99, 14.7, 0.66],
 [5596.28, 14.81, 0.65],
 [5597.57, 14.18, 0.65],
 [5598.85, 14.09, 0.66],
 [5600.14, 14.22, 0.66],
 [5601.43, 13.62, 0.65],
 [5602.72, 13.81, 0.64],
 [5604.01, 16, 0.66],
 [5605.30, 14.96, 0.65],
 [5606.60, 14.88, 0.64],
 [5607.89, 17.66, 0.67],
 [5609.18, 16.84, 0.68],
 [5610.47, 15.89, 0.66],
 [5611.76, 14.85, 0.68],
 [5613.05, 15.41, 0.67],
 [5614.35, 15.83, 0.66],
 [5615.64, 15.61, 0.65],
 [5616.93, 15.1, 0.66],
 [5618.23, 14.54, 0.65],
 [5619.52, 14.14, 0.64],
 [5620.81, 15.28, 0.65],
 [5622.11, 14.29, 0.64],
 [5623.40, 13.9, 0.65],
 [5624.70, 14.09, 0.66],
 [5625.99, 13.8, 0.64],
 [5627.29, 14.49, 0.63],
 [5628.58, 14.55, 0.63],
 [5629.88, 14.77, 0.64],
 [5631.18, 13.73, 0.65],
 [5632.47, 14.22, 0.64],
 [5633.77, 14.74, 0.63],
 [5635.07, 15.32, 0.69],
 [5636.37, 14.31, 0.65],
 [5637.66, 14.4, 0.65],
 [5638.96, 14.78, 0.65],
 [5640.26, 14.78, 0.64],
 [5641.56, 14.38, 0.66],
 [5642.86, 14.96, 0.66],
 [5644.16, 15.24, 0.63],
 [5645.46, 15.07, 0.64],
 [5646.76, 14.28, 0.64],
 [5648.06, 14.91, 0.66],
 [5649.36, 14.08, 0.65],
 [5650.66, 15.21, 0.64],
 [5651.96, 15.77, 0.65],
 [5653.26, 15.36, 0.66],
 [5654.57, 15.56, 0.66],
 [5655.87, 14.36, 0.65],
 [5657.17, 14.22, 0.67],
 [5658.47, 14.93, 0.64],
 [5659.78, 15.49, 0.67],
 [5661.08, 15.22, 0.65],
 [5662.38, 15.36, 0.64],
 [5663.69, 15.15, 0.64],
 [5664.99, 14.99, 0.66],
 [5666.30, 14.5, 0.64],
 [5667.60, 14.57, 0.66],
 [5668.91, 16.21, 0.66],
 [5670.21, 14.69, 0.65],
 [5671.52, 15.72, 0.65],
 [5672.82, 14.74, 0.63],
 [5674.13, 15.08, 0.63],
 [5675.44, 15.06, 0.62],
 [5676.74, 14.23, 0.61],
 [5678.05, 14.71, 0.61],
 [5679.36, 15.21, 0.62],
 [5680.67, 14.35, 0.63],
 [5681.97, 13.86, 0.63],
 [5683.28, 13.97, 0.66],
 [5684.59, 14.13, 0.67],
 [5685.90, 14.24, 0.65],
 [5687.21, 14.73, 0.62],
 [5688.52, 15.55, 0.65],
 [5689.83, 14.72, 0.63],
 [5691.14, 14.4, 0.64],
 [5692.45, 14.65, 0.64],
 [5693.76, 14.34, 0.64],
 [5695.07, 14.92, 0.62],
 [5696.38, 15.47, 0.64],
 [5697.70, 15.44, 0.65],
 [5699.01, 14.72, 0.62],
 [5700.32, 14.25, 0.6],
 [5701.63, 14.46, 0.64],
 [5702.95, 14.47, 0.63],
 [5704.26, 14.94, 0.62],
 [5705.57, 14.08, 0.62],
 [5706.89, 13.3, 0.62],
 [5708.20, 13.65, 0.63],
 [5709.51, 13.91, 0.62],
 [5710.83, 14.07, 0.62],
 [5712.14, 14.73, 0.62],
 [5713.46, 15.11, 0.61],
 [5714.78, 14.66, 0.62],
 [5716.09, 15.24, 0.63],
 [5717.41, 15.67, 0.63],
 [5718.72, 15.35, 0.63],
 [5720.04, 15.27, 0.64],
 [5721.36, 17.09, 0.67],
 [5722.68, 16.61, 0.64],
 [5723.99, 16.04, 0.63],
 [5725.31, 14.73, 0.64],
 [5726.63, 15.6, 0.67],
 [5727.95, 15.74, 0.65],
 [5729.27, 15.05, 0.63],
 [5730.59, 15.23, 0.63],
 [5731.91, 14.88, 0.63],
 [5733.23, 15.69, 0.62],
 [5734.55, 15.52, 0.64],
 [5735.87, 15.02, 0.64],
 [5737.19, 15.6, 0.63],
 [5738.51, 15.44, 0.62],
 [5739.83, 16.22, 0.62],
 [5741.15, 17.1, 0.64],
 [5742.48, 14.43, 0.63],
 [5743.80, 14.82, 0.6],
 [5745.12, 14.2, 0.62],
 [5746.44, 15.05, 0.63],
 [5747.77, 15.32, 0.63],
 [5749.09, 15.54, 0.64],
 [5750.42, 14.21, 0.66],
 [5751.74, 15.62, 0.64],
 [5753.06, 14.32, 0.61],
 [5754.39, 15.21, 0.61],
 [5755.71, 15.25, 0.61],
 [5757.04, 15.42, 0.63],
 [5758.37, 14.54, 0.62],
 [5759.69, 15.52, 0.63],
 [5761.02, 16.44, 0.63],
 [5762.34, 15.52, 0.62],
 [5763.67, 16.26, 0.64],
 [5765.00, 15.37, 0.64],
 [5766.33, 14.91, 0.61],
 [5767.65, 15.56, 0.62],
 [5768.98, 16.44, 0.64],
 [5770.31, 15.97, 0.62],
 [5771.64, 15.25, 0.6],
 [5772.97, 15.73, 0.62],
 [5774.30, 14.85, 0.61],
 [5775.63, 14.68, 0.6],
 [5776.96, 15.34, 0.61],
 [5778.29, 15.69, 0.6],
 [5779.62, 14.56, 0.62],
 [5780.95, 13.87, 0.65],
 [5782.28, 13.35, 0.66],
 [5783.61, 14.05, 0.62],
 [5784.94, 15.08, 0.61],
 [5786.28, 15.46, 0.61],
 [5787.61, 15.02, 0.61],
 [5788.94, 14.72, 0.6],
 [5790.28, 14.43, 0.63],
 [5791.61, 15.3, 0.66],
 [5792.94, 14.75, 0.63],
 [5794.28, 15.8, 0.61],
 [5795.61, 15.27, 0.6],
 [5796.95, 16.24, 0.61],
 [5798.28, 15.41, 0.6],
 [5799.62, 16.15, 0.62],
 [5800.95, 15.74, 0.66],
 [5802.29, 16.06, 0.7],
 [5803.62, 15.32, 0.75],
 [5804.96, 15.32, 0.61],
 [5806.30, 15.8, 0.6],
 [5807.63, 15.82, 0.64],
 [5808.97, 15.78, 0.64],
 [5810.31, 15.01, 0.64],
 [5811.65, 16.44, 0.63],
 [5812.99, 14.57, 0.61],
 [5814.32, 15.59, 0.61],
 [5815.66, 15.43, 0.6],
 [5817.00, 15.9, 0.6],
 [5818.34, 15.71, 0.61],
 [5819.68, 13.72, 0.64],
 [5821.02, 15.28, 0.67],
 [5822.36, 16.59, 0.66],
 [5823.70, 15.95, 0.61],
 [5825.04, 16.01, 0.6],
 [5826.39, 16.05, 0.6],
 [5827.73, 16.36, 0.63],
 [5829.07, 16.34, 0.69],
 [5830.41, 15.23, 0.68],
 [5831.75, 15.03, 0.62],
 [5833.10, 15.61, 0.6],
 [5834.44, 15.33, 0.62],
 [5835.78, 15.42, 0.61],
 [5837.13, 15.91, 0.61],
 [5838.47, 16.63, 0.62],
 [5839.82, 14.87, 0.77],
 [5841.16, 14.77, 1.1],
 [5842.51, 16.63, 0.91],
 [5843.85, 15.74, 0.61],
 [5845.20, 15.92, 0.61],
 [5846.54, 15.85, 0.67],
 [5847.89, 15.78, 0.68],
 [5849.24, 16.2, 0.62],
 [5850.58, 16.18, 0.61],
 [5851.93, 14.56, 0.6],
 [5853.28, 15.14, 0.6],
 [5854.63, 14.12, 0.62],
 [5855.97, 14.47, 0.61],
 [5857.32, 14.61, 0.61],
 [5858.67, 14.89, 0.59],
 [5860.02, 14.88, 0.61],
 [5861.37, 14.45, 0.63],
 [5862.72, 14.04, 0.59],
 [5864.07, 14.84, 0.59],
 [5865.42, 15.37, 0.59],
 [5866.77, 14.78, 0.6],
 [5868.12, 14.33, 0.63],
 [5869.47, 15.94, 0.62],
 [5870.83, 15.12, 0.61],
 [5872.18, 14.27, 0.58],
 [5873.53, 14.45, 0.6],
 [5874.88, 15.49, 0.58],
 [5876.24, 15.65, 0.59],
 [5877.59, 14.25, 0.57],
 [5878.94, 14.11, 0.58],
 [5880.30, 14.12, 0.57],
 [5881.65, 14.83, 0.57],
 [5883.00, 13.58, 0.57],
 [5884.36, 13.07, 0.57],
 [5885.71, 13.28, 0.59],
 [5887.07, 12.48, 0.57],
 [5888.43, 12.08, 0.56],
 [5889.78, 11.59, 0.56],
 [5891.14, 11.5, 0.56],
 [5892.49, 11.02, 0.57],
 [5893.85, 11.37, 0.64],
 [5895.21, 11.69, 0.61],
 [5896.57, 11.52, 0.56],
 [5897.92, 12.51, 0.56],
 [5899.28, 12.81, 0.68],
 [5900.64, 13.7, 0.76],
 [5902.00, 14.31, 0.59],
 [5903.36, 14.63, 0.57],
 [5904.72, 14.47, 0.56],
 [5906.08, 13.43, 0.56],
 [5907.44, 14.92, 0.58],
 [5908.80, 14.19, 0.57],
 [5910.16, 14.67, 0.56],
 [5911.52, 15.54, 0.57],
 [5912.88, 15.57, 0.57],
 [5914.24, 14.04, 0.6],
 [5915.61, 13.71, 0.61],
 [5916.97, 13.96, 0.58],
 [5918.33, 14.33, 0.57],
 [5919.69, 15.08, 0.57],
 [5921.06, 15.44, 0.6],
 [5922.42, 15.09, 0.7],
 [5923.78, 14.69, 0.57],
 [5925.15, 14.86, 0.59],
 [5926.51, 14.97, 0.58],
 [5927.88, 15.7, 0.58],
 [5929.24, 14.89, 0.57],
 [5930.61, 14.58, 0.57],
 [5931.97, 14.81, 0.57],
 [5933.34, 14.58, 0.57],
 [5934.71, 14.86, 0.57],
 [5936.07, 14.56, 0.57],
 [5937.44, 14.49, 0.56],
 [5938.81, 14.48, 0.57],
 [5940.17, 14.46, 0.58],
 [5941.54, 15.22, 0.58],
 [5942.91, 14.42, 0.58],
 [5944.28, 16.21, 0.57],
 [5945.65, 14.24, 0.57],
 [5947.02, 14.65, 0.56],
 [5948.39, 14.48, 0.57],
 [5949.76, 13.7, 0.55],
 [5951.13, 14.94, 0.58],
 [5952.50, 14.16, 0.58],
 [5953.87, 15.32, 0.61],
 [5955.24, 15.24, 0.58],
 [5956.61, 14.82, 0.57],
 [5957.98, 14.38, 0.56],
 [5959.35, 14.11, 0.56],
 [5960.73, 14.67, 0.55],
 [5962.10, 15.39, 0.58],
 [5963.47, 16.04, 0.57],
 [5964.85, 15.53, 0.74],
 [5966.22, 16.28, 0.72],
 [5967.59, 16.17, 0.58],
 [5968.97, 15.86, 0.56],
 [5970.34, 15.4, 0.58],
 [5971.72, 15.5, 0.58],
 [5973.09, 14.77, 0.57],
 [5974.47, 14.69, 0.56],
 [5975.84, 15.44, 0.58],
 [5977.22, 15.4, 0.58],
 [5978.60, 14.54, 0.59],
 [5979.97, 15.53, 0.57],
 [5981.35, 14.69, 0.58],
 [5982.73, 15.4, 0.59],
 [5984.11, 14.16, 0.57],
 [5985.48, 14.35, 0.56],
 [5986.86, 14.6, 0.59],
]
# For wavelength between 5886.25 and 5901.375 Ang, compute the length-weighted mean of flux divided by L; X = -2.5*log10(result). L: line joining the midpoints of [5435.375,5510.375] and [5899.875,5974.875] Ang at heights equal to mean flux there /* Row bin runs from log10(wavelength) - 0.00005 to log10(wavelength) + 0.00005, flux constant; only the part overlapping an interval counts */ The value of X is 0.22 mag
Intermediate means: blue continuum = 14.3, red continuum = 14.8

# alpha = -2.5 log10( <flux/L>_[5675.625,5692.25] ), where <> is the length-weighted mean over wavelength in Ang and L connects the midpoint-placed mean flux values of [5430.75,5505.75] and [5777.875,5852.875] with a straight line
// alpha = 0.04 mag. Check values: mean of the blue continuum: 14.3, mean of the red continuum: 15.5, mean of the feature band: 14.5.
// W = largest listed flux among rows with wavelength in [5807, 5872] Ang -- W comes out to 16.63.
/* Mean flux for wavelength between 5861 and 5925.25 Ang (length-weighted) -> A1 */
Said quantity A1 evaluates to 14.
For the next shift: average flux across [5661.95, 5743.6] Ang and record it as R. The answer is 15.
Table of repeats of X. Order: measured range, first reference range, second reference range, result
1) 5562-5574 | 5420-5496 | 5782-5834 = -0.02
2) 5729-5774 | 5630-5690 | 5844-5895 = -0.06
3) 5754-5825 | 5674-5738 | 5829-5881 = -0.02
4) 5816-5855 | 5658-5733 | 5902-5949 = -0.06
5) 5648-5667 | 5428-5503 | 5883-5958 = -0.06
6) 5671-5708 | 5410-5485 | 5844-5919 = -0.03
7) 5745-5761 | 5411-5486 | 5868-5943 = -0.07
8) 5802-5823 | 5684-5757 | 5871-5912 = -0.09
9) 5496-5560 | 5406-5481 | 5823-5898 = -0.02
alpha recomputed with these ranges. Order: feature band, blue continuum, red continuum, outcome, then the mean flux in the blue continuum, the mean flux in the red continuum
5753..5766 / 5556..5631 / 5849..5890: -0.06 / 14.8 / 14.4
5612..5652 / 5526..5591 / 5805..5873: 0.02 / 14.8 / 15.4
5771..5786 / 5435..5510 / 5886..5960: -0.04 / 14.3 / 14.1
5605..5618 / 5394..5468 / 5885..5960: -0.10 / 14.4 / 14.1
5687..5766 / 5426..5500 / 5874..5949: -0.07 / 14.3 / 14.1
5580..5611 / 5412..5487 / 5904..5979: -0.03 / 14.3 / 14.9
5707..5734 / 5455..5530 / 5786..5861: -0.01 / 14.2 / 15.5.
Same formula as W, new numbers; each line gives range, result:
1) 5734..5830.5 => 17.1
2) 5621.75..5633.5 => 14.77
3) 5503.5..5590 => 16.77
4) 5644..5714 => 16.21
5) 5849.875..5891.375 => 16.18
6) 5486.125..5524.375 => 16.08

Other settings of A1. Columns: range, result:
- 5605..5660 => 14.9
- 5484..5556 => 14.5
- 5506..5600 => 14.6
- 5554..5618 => 14.9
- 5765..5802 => 15.2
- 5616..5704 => 14.7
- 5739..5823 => 15.3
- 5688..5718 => 14.6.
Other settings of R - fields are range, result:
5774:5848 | 15.4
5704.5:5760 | 15.1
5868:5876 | 15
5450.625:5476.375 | 14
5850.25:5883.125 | 14.7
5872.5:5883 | 14.6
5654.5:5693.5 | 14.8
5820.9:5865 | 15.4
